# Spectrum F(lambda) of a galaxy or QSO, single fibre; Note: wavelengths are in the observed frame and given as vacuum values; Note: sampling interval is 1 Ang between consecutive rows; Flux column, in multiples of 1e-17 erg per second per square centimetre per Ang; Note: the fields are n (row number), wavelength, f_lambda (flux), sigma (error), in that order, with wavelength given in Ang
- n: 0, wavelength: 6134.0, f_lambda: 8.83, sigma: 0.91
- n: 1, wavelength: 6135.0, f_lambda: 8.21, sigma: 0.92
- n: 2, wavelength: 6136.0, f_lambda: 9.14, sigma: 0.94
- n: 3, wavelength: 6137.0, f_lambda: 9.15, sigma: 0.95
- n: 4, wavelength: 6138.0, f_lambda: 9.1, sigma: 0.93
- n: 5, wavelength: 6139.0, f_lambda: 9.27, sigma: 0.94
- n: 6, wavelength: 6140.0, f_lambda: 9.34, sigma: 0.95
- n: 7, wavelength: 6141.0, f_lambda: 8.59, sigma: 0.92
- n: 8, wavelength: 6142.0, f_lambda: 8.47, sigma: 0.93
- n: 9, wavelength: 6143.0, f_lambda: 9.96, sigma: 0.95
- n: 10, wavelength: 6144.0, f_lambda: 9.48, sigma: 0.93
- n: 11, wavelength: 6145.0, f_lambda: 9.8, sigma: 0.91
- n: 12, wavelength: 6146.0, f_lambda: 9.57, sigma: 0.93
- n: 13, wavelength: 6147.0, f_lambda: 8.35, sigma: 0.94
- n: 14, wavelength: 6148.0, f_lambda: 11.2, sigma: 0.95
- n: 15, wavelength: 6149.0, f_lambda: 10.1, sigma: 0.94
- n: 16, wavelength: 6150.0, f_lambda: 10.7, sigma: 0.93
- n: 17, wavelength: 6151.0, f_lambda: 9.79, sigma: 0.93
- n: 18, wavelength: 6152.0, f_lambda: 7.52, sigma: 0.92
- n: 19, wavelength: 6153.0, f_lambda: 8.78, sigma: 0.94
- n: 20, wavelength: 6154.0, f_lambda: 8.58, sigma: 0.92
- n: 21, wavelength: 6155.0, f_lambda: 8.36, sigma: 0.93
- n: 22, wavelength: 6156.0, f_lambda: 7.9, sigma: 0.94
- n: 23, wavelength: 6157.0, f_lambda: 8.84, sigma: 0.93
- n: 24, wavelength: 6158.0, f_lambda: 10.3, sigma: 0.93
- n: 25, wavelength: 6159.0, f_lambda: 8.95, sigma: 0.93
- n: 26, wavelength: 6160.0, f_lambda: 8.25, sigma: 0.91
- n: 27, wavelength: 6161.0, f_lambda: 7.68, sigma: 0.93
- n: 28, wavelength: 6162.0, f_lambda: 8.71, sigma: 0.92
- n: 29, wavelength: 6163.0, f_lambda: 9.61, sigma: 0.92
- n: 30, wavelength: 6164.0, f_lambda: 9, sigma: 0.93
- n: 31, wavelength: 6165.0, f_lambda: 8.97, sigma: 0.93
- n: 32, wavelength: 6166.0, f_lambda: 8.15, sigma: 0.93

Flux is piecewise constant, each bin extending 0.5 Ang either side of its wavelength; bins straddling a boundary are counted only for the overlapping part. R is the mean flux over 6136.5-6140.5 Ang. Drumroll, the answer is 9.21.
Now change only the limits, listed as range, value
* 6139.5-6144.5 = 9.17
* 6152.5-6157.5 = 8.49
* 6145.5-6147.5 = 8.96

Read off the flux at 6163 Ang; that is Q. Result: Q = 9.61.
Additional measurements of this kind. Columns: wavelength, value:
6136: 9.14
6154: 8.58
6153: 8.78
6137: 9.15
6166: 8.15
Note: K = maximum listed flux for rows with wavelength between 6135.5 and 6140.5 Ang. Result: 9.34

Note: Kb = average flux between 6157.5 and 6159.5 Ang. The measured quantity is 9.62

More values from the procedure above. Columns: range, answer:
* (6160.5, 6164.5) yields 8.75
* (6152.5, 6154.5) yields 8.68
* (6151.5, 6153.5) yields 8.15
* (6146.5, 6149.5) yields 9.88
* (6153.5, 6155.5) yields 8.47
